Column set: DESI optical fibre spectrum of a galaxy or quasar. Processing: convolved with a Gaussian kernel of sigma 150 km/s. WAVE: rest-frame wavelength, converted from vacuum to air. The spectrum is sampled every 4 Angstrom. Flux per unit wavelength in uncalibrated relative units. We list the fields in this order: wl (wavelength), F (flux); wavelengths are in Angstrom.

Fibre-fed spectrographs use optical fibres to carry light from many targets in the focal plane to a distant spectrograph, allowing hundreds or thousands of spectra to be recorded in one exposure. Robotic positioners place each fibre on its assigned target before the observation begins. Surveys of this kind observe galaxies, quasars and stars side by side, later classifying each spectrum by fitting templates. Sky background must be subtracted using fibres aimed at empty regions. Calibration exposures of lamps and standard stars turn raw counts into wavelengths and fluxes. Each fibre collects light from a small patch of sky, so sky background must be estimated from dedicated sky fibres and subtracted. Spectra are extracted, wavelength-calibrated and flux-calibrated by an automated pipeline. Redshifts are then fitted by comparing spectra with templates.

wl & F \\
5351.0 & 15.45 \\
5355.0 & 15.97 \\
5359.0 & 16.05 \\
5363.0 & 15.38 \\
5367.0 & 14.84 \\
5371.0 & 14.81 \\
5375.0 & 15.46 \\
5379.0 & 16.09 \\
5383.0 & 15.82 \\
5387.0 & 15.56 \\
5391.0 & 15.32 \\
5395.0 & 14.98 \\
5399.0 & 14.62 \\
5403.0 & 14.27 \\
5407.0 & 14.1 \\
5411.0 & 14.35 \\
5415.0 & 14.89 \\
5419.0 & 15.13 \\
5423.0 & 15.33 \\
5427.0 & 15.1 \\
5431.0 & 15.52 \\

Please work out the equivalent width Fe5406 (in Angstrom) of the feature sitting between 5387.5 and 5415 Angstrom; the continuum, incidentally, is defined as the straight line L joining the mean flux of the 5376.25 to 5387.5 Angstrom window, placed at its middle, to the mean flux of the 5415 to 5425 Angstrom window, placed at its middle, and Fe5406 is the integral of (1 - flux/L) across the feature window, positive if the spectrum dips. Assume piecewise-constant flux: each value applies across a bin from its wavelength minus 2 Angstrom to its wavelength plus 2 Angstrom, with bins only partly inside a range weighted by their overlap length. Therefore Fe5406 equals 1.4 Angstrom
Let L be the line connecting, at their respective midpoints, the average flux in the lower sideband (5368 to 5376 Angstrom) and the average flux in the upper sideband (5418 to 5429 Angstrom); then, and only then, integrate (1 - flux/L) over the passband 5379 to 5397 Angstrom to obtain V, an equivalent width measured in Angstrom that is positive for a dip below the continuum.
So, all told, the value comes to -0.5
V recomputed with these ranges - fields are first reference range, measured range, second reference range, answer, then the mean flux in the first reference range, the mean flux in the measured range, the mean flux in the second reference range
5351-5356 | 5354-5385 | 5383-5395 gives 0.1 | 15.8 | 15.5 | 15.4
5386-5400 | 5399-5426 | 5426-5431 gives 0.9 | 15.1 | 14.7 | 15.3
